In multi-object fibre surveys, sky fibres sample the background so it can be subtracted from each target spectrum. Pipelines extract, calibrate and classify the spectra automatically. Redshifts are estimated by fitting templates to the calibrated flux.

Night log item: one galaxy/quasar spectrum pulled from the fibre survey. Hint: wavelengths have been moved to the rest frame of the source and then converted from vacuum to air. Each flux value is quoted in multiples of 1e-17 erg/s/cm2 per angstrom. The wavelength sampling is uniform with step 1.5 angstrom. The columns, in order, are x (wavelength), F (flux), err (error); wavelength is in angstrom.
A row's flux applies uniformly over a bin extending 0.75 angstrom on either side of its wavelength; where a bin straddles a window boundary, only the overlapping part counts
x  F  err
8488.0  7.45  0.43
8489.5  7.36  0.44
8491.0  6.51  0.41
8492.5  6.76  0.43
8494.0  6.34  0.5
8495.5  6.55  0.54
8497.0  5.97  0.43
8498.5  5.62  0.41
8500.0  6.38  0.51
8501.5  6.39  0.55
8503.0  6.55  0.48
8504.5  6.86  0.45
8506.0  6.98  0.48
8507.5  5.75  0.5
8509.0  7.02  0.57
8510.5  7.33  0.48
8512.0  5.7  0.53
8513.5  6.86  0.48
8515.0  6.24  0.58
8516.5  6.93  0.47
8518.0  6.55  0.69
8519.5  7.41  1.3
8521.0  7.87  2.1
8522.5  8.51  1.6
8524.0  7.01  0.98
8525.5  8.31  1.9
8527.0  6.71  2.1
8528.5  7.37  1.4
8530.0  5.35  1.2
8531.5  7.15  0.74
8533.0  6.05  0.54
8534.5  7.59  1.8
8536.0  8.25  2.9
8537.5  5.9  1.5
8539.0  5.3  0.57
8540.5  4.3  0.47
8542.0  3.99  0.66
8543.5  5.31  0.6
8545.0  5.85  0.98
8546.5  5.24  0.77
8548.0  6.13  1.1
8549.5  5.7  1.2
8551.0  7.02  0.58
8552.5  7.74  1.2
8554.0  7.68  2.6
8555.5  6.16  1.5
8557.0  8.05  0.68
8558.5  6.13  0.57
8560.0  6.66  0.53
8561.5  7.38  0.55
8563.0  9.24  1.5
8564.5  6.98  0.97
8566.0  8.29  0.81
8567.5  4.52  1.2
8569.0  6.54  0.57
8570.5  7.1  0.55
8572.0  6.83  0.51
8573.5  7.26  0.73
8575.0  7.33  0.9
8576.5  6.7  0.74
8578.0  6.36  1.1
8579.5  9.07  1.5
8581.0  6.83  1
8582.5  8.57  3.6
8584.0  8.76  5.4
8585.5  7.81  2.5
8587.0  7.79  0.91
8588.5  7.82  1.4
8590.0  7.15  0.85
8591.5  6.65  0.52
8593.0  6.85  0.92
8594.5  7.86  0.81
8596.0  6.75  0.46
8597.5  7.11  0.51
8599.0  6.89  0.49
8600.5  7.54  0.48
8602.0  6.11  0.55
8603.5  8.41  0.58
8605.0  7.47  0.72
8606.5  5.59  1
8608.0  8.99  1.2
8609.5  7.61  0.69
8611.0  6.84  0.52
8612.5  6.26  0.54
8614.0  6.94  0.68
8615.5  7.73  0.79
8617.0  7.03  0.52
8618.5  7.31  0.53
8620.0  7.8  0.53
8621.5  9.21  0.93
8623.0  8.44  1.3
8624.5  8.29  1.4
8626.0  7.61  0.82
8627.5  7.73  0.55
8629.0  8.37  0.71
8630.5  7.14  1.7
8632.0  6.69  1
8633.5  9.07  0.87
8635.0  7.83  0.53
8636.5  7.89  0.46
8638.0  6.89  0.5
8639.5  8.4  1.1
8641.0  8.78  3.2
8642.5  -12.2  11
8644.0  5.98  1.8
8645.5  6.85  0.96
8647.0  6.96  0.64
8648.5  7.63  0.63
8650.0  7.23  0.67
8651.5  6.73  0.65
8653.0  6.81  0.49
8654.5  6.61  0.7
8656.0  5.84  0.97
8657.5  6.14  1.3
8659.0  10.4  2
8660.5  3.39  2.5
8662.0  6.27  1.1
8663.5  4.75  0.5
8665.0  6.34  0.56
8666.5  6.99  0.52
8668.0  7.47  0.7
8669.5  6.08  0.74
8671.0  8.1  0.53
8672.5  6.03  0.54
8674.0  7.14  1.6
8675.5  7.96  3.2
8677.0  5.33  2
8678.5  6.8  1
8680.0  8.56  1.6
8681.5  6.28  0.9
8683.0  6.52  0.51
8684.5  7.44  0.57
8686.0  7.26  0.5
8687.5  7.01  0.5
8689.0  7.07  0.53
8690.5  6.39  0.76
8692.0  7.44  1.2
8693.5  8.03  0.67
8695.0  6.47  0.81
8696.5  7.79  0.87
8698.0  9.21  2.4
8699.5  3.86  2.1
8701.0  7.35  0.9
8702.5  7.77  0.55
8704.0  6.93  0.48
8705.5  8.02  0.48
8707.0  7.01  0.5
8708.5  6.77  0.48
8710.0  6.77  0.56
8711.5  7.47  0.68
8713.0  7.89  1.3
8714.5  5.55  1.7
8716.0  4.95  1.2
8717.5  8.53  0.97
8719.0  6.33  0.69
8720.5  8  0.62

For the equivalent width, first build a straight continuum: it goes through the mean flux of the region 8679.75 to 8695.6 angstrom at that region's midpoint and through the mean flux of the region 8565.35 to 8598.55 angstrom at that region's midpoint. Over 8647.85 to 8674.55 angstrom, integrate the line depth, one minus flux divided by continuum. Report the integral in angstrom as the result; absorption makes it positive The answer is 1.8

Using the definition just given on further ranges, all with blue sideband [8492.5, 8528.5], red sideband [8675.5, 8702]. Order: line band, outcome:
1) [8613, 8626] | -1.6 angstrom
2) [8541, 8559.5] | 1.7 angstrom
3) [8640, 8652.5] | 3.8 angstrom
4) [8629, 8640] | -1.2 angstrom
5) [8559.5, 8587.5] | -2.0 angstrom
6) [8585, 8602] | -0.8 angstrom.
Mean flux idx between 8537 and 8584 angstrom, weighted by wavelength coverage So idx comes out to 6.69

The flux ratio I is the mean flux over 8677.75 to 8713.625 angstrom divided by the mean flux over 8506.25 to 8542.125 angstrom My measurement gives 1.1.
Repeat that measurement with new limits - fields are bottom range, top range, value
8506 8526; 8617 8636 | 1.13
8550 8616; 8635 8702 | 0.90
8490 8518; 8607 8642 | 1.17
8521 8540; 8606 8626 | 1.09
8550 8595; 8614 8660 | 0.94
